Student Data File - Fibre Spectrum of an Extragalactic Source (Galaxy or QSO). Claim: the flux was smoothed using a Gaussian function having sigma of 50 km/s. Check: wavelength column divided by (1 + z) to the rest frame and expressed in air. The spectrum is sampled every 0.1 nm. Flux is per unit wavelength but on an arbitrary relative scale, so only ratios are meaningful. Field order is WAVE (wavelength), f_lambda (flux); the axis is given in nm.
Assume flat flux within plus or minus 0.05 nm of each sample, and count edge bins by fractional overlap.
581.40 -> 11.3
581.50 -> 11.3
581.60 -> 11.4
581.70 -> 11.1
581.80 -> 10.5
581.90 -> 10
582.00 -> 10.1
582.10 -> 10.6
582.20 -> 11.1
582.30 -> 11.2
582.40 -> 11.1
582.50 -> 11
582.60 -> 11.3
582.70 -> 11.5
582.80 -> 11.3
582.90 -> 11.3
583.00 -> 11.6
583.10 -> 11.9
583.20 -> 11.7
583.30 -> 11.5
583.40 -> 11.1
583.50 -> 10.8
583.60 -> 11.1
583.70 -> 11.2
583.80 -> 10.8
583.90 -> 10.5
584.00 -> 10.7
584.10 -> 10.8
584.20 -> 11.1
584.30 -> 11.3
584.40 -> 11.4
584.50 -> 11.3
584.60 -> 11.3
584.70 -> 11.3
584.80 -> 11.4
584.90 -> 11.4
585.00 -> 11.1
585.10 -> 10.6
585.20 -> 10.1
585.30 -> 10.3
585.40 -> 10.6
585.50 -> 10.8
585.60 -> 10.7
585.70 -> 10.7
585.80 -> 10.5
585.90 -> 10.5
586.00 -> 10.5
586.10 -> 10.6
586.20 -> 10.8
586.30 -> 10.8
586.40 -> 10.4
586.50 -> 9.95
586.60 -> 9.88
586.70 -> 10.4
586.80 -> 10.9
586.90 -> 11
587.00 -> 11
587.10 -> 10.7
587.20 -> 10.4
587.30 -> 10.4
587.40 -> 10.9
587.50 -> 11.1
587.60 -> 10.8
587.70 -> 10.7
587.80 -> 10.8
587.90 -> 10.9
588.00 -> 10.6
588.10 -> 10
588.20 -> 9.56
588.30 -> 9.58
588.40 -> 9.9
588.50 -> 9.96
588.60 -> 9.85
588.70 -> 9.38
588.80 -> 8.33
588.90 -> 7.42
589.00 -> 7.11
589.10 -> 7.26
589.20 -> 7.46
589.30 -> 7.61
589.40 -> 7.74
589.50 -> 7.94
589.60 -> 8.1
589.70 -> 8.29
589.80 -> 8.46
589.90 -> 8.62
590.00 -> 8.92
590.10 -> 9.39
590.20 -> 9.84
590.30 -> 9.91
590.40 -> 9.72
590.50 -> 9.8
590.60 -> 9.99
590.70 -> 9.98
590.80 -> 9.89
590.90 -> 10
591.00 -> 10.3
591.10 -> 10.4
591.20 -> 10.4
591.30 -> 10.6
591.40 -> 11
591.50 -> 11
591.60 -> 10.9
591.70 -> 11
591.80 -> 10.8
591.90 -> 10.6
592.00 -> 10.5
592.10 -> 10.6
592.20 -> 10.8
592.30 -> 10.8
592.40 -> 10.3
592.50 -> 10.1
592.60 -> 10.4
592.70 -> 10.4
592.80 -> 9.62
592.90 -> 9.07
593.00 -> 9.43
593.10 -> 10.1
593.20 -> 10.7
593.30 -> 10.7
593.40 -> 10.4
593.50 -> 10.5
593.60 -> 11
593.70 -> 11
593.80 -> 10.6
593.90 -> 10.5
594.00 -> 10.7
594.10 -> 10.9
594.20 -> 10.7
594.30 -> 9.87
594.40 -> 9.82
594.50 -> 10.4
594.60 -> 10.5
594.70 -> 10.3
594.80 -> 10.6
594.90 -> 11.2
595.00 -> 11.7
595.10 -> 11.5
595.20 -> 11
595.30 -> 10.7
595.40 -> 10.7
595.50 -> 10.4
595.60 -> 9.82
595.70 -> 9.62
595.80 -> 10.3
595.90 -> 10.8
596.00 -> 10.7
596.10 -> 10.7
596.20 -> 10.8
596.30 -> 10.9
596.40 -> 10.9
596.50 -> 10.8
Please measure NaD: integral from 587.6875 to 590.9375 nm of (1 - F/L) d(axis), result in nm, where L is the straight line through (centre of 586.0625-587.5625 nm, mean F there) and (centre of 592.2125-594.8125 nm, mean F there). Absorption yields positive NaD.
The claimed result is 0.42 nm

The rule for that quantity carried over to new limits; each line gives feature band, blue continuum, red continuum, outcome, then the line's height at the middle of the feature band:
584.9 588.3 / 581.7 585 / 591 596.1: 0.107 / 10.9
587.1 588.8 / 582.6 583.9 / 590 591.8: 0.060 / 10.6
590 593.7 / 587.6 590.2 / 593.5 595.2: -0.139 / 9.93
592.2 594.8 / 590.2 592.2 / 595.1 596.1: 0.022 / 10.5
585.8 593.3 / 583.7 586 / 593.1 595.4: 0.592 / 10.8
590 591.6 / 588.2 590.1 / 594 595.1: -0.171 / 9.15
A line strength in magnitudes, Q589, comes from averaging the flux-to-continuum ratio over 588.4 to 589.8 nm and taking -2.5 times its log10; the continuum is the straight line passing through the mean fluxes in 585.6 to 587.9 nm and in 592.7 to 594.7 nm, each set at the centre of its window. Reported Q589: 0.26 mag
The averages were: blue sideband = 10.6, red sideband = 10.3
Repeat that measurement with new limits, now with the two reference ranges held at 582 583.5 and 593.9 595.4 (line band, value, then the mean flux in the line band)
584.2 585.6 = 0.02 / 11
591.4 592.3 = 0.00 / 10.8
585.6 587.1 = 0.05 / 10.6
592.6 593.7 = 0.05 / 10.2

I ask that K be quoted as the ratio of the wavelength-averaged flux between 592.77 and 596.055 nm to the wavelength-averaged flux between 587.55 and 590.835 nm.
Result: 1.14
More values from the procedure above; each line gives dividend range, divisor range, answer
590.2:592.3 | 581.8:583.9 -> 0.94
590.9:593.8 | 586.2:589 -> 1.03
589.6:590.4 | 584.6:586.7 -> 0.85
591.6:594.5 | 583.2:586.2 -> 0.96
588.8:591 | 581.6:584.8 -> 0.79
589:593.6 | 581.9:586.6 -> 0.89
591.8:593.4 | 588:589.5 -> 1.18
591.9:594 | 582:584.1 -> 0.93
